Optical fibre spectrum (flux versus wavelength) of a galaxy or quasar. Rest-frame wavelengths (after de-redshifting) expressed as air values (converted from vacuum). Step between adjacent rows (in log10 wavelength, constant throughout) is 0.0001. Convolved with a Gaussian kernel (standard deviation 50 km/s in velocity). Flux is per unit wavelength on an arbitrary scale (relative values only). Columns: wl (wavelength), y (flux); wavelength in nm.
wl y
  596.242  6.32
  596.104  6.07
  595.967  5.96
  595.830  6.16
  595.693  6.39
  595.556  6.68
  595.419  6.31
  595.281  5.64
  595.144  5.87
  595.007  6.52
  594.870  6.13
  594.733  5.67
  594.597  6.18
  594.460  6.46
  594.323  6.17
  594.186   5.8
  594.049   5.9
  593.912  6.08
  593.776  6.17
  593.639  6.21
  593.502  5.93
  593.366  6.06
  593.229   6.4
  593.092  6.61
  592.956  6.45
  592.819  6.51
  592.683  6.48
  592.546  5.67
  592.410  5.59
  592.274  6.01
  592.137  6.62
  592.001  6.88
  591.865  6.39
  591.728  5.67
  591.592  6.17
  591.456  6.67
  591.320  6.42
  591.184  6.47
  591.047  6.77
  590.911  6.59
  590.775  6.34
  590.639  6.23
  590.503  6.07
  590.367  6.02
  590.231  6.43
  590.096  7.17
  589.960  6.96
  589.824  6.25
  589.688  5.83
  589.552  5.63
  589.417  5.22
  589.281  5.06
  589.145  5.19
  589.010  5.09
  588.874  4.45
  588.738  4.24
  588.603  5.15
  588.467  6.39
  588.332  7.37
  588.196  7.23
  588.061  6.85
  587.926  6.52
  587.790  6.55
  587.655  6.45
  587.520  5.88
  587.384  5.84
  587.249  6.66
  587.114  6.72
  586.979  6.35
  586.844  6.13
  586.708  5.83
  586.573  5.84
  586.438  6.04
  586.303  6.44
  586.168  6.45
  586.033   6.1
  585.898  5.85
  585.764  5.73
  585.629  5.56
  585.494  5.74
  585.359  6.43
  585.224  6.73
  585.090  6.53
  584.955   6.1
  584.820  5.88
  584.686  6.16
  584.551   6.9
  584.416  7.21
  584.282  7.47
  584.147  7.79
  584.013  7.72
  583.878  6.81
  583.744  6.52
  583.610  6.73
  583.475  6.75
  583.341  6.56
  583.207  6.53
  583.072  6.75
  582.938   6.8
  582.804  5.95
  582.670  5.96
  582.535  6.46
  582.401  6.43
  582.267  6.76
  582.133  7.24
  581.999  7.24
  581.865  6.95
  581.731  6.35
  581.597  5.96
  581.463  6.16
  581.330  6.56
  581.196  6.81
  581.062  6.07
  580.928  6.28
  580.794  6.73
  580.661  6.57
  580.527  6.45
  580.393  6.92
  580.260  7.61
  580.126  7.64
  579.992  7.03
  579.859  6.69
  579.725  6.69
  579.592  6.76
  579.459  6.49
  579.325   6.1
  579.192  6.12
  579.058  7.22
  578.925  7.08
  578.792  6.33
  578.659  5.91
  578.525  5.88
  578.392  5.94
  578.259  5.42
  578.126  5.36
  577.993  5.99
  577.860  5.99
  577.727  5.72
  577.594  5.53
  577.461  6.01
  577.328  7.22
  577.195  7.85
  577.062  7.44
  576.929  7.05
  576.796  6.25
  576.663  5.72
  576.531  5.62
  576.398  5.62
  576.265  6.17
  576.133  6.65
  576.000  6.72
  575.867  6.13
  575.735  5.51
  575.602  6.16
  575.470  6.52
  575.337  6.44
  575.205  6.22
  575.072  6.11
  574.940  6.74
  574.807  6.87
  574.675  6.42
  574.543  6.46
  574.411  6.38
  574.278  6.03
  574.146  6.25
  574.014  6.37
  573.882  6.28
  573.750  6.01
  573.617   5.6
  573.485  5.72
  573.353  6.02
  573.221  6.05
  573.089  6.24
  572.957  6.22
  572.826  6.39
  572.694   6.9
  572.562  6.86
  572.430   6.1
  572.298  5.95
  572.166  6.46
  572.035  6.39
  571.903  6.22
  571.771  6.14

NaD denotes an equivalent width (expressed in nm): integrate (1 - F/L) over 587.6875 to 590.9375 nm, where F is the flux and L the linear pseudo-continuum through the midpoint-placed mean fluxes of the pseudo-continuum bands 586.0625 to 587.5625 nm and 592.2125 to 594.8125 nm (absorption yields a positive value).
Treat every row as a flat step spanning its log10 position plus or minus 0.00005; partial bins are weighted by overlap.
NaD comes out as 0.073 nm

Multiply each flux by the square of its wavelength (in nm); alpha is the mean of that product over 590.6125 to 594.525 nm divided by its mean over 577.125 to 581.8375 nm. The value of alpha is 1.02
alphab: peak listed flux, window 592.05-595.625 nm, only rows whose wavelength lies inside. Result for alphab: 6.68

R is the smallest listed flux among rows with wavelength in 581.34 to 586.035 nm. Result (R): 5.56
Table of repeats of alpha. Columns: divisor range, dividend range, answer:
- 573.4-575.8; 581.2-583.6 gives 1.08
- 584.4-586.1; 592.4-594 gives 1.03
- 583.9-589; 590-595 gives 1.02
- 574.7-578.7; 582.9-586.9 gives 1.07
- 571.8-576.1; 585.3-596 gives 1.04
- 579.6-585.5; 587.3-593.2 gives 0.95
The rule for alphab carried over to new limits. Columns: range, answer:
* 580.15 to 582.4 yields 7.61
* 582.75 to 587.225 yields 7.79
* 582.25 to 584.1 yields 7.72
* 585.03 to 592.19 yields 7.37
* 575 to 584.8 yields 7.85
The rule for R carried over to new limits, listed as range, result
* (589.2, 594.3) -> 5.06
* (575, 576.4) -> 5.51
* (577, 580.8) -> 5.36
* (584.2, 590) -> 4.24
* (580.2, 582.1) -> 5.96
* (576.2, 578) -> 5.53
